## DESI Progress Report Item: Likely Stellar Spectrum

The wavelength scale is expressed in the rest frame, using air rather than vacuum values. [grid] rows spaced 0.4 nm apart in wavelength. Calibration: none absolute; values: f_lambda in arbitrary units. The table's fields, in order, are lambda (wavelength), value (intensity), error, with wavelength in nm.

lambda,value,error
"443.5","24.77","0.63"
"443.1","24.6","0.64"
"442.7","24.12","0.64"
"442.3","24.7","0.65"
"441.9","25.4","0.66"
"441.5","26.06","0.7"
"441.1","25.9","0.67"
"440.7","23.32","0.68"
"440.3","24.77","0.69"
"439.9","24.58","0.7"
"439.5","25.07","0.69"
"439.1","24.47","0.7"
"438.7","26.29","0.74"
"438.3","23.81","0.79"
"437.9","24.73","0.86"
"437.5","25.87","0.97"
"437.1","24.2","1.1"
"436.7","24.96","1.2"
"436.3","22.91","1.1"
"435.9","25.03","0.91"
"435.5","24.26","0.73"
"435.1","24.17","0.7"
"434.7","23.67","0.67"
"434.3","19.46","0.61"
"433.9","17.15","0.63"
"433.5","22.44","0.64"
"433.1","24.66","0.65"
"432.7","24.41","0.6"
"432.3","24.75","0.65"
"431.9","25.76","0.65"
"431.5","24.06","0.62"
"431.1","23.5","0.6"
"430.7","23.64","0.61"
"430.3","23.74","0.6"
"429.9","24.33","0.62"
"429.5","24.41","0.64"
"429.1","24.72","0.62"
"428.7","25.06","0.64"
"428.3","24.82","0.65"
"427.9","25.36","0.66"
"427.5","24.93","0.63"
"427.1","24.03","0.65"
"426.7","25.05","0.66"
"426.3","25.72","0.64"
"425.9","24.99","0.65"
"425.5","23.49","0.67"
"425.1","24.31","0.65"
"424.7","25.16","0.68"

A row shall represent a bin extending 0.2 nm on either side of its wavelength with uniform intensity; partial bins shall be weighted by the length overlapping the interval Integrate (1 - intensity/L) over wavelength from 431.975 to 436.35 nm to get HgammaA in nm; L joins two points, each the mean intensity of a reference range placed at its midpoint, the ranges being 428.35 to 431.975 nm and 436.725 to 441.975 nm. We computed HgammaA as 0.271 nm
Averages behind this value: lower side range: 24.3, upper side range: 24.9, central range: 23.1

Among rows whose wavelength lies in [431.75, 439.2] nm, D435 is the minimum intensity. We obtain 17.15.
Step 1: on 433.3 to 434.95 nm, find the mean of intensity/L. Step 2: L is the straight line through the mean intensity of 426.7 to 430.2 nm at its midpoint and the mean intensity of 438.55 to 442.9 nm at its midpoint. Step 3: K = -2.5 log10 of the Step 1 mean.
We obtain 0.193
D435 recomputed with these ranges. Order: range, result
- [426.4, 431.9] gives 23.5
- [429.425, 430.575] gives 23.74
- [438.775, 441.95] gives 23.32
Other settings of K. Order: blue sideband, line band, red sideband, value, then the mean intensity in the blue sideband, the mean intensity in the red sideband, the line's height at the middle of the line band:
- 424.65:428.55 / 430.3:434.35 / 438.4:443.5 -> 0.076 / 24.8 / 24.9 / 24.8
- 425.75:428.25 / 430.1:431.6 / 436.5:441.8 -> 0.057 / 25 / 24.9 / 25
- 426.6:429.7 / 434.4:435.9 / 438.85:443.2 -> 0.043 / 24.8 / 24.8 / 24.8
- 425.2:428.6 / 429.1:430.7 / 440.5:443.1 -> 0.029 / 24.8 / 24.9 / 24.8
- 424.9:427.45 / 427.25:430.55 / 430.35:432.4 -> -0.009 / 24.6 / 24.3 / 24.4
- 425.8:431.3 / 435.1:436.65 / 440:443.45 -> 0.025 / 24.6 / 24.8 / 24.7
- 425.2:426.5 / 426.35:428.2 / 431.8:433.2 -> -0.008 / 24.7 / 24.8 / 24.7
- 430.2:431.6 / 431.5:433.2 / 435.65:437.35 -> -0.042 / 23.7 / 24.3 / 23.9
